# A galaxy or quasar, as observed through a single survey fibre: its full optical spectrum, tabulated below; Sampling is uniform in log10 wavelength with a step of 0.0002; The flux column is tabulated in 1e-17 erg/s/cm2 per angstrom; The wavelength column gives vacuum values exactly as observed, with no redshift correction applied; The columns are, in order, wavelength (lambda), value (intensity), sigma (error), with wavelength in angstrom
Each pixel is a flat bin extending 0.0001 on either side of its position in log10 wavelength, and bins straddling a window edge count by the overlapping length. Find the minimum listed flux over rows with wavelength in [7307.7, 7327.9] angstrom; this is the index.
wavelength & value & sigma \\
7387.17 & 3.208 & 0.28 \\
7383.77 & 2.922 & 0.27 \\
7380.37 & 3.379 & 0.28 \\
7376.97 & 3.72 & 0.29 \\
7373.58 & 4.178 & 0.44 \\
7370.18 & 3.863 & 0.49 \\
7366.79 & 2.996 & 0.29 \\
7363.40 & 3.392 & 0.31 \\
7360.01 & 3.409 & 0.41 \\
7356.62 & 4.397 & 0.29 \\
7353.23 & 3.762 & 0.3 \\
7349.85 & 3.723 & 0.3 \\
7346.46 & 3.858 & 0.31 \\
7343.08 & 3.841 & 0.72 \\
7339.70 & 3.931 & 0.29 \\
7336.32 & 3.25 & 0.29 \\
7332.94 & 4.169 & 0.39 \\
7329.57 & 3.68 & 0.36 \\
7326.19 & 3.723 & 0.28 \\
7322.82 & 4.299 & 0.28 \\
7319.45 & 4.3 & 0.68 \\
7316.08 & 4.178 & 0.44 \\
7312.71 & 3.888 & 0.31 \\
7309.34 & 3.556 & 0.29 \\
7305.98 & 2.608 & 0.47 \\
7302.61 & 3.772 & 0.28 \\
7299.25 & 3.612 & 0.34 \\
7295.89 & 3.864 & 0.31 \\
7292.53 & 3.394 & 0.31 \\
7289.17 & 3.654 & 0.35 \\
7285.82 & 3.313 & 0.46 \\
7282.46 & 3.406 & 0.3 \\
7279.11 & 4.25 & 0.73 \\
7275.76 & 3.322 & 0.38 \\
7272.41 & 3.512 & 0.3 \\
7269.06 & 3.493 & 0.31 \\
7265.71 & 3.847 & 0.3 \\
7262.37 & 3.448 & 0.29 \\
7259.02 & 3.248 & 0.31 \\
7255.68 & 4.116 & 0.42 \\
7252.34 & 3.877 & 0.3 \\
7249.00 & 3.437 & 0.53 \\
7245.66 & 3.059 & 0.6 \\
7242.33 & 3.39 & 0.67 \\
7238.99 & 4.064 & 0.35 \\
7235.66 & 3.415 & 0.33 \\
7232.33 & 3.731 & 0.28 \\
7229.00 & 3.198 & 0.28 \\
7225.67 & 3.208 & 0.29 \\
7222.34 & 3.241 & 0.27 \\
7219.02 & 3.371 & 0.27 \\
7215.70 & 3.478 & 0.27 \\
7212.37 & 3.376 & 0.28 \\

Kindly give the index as 3.556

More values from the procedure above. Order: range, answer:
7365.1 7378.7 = 2.996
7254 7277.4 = 3.248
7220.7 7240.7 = 3.198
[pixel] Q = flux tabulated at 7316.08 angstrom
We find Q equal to 4.178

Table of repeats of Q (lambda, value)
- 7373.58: 4.178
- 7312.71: 3.888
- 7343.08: 3.841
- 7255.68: 4.116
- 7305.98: 2.608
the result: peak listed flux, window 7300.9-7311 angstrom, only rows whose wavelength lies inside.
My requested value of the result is 3.772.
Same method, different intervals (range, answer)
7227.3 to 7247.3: 4.064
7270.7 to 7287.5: 4.25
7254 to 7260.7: 4.116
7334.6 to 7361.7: 4.397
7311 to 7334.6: 4.3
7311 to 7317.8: 4.178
